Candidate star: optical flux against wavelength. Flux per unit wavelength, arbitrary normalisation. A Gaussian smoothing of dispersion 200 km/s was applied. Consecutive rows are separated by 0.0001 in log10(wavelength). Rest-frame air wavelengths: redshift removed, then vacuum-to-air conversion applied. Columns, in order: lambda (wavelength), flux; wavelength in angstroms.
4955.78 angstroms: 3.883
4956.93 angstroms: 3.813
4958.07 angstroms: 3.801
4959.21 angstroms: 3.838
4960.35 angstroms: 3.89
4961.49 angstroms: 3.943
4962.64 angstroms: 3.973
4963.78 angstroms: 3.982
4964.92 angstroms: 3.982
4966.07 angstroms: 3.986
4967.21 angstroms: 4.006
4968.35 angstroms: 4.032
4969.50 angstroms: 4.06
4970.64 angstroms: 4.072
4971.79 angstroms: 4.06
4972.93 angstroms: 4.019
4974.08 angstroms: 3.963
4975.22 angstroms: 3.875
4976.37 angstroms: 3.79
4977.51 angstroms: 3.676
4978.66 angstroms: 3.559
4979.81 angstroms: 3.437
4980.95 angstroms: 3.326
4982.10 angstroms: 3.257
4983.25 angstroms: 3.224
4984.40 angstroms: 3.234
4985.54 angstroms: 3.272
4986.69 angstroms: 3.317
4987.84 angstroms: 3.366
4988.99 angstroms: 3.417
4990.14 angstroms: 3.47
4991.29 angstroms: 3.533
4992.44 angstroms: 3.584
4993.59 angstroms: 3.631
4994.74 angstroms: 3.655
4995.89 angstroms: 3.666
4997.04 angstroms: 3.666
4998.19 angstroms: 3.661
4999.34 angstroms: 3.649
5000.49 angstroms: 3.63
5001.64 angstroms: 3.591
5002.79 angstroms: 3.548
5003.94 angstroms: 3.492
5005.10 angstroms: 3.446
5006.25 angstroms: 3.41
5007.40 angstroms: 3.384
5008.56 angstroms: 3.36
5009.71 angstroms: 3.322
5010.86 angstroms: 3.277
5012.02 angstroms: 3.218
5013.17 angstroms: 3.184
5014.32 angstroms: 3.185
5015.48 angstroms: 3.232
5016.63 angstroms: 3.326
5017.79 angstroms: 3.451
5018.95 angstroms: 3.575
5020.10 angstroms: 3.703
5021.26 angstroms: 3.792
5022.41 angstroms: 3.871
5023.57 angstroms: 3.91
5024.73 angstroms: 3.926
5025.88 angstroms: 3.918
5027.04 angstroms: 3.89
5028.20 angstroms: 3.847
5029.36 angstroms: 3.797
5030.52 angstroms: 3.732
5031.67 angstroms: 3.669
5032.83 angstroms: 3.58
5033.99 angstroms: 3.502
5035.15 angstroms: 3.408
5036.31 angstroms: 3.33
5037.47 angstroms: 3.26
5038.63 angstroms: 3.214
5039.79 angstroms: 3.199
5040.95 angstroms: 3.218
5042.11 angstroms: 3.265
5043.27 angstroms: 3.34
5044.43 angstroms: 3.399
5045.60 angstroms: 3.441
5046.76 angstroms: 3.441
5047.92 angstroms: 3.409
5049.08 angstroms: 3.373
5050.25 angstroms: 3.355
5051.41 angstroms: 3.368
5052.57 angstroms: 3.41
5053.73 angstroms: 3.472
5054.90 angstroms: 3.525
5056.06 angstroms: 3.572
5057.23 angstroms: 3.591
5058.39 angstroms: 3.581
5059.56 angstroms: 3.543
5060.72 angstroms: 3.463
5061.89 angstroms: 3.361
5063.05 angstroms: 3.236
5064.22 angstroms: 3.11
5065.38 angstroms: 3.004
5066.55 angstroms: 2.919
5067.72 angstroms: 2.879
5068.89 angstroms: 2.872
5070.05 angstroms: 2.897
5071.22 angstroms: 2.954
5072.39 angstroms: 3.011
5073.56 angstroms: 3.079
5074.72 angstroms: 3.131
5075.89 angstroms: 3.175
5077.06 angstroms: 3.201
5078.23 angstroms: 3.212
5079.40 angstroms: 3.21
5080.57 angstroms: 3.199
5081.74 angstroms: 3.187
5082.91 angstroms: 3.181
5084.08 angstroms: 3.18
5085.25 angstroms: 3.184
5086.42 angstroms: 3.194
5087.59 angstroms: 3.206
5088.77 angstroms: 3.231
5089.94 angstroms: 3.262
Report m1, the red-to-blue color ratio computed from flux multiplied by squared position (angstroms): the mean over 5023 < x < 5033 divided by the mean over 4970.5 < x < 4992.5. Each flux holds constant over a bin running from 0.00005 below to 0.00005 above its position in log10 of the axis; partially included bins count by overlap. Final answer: 1.09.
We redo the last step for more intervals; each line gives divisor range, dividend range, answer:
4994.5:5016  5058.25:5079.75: 0.93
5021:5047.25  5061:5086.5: 0.89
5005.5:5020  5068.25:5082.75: 0.95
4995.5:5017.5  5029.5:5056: 1.01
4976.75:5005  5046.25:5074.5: 0.96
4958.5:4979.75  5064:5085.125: 0.82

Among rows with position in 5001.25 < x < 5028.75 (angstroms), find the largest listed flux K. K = 3.926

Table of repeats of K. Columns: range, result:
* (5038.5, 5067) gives 3.591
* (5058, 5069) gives 3.581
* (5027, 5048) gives 3.89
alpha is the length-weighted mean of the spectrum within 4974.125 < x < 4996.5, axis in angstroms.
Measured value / 3.5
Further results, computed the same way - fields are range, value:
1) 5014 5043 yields 3.55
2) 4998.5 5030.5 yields 3.56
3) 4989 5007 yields 3.57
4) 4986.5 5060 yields 3.5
